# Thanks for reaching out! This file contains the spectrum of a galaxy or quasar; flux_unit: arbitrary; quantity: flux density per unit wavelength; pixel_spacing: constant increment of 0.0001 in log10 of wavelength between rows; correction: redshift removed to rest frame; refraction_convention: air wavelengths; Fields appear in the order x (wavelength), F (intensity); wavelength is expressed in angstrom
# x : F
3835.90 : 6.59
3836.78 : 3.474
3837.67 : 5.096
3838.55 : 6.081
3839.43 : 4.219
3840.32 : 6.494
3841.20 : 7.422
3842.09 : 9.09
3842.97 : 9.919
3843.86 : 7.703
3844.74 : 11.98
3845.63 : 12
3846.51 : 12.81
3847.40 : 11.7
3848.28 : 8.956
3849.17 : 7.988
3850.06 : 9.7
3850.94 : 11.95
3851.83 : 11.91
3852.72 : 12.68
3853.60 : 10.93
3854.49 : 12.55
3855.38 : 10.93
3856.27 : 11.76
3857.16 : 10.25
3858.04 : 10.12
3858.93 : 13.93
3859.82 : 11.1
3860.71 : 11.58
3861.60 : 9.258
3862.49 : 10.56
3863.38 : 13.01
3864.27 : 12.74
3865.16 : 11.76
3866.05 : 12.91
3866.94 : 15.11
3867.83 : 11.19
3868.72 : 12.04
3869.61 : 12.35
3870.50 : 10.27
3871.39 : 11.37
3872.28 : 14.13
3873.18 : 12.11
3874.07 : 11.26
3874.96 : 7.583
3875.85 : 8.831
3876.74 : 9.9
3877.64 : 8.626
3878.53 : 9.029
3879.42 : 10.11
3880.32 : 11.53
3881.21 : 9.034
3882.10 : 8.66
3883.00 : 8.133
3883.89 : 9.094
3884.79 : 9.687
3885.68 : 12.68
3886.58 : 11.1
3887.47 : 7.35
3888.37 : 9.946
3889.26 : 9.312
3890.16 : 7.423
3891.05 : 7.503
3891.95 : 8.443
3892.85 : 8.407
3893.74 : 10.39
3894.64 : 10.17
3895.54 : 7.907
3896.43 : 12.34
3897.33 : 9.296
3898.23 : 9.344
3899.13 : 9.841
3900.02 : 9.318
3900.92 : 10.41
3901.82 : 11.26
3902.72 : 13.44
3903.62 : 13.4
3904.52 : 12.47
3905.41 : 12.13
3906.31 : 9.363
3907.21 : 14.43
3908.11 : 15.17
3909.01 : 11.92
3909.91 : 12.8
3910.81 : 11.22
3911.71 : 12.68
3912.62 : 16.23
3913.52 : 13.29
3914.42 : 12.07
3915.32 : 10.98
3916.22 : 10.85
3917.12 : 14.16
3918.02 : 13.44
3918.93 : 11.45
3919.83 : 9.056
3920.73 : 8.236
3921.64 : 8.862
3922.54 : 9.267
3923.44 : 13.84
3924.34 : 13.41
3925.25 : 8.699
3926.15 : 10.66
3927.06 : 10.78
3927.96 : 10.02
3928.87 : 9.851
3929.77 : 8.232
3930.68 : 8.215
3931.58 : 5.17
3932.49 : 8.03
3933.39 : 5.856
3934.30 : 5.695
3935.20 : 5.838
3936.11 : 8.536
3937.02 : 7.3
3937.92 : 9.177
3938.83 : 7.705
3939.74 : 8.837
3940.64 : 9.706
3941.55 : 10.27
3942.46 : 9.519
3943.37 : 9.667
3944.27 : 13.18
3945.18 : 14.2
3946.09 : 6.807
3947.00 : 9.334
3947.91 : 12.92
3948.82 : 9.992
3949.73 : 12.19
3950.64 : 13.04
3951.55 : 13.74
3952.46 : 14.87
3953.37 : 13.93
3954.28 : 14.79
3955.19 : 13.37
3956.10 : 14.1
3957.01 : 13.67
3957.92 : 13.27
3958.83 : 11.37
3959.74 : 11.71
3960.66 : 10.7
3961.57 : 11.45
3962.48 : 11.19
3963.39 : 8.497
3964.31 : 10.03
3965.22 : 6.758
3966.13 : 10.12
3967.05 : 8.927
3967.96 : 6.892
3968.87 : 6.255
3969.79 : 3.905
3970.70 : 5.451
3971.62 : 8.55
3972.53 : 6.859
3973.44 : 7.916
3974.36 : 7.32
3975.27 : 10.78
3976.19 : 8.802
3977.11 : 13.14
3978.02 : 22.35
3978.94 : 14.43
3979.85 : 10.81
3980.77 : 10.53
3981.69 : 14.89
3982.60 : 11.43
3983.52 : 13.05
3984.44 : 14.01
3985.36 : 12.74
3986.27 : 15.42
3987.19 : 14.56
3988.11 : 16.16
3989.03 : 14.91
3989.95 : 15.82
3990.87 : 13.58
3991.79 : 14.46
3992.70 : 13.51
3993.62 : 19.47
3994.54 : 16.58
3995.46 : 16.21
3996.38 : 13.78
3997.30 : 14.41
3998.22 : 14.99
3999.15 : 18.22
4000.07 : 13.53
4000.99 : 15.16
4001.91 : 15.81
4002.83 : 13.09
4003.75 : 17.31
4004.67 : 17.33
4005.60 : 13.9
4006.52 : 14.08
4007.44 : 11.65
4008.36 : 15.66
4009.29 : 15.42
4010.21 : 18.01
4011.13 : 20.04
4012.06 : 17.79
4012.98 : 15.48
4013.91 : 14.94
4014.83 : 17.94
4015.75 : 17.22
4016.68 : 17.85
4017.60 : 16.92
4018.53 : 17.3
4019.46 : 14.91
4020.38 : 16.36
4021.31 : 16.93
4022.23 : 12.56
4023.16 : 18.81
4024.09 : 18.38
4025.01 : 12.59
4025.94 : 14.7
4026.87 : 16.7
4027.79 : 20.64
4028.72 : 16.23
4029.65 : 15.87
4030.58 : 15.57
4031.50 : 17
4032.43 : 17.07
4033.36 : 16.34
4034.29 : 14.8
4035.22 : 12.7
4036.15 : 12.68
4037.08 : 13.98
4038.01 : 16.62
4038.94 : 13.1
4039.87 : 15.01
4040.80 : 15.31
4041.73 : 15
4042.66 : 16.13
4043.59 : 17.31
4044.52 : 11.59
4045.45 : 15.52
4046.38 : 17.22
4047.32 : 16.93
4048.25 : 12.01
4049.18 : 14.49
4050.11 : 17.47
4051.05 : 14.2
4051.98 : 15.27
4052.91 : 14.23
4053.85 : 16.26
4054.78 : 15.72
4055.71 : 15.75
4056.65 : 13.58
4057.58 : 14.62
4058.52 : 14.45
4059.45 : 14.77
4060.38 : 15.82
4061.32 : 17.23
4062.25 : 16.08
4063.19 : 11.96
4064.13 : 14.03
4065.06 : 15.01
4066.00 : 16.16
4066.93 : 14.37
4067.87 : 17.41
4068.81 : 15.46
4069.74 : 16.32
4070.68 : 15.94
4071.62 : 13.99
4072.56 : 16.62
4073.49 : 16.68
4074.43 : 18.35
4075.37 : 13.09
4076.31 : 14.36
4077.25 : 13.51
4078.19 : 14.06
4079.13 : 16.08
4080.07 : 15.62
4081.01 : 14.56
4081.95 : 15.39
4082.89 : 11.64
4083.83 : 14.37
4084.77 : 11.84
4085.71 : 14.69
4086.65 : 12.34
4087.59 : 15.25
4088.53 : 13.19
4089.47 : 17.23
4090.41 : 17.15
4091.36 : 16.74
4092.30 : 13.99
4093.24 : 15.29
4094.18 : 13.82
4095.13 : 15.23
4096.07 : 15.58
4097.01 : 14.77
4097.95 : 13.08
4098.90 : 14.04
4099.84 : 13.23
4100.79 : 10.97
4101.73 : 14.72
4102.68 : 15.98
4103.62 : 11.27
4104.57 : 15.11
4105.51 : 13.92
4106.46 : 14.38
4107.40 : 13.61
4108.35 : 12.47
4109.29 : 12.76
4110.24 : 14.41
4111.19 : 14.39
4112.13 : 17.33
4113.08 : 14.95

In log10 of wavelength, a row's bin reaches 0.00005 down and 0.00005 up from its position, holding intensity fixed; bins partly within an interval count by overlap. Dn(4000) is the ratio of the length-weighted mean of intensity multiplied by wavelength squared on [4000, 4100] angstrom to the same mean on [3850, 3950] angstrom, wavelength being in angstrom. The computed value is 1.57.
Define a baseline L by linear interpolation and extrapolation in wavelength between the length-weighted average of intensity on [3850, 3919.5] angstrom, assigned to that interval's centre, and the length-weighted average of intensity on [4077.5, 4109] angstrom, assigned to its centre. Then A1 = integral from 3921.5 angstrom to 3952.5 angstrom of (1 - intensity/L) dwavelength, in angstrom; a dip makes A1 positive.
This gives 5.56 angstrom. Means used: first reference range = 11.1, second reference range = 14.3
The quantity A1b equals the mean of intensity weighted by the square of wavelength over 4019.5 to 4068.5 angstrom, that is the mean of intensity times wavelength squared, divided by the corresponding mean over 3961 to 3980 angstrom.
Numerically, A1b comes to 1.67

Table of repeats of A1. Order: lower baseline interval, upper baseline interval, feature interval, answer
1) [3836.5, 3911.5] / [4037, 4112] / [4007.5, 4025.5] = -3.9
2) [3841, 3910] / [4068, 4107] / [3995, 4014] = -3.6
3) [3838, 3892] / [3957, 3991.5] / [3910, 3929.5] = -1.1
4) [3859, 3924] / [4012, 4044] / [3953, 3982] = 6.4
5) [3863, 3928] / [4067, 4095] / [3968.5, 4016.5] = -2.9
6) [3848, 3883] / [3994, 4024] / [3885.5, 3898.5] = 2.8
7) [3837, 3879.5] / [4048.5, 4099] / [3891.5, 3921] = 0.2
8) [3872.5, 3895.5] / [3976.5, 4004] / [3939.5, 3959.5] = 1.2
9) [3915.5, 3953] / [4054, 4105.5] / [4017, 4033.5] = -4.3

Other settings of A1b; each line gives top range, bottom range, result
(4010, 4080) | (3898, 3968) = 1.53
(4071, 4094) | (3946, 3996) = 1.31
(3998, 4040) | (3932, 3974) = 1.66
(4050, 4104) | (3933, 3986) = 1.48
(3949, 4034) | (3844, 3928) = 1.34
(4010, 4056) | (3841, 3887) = 1.59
